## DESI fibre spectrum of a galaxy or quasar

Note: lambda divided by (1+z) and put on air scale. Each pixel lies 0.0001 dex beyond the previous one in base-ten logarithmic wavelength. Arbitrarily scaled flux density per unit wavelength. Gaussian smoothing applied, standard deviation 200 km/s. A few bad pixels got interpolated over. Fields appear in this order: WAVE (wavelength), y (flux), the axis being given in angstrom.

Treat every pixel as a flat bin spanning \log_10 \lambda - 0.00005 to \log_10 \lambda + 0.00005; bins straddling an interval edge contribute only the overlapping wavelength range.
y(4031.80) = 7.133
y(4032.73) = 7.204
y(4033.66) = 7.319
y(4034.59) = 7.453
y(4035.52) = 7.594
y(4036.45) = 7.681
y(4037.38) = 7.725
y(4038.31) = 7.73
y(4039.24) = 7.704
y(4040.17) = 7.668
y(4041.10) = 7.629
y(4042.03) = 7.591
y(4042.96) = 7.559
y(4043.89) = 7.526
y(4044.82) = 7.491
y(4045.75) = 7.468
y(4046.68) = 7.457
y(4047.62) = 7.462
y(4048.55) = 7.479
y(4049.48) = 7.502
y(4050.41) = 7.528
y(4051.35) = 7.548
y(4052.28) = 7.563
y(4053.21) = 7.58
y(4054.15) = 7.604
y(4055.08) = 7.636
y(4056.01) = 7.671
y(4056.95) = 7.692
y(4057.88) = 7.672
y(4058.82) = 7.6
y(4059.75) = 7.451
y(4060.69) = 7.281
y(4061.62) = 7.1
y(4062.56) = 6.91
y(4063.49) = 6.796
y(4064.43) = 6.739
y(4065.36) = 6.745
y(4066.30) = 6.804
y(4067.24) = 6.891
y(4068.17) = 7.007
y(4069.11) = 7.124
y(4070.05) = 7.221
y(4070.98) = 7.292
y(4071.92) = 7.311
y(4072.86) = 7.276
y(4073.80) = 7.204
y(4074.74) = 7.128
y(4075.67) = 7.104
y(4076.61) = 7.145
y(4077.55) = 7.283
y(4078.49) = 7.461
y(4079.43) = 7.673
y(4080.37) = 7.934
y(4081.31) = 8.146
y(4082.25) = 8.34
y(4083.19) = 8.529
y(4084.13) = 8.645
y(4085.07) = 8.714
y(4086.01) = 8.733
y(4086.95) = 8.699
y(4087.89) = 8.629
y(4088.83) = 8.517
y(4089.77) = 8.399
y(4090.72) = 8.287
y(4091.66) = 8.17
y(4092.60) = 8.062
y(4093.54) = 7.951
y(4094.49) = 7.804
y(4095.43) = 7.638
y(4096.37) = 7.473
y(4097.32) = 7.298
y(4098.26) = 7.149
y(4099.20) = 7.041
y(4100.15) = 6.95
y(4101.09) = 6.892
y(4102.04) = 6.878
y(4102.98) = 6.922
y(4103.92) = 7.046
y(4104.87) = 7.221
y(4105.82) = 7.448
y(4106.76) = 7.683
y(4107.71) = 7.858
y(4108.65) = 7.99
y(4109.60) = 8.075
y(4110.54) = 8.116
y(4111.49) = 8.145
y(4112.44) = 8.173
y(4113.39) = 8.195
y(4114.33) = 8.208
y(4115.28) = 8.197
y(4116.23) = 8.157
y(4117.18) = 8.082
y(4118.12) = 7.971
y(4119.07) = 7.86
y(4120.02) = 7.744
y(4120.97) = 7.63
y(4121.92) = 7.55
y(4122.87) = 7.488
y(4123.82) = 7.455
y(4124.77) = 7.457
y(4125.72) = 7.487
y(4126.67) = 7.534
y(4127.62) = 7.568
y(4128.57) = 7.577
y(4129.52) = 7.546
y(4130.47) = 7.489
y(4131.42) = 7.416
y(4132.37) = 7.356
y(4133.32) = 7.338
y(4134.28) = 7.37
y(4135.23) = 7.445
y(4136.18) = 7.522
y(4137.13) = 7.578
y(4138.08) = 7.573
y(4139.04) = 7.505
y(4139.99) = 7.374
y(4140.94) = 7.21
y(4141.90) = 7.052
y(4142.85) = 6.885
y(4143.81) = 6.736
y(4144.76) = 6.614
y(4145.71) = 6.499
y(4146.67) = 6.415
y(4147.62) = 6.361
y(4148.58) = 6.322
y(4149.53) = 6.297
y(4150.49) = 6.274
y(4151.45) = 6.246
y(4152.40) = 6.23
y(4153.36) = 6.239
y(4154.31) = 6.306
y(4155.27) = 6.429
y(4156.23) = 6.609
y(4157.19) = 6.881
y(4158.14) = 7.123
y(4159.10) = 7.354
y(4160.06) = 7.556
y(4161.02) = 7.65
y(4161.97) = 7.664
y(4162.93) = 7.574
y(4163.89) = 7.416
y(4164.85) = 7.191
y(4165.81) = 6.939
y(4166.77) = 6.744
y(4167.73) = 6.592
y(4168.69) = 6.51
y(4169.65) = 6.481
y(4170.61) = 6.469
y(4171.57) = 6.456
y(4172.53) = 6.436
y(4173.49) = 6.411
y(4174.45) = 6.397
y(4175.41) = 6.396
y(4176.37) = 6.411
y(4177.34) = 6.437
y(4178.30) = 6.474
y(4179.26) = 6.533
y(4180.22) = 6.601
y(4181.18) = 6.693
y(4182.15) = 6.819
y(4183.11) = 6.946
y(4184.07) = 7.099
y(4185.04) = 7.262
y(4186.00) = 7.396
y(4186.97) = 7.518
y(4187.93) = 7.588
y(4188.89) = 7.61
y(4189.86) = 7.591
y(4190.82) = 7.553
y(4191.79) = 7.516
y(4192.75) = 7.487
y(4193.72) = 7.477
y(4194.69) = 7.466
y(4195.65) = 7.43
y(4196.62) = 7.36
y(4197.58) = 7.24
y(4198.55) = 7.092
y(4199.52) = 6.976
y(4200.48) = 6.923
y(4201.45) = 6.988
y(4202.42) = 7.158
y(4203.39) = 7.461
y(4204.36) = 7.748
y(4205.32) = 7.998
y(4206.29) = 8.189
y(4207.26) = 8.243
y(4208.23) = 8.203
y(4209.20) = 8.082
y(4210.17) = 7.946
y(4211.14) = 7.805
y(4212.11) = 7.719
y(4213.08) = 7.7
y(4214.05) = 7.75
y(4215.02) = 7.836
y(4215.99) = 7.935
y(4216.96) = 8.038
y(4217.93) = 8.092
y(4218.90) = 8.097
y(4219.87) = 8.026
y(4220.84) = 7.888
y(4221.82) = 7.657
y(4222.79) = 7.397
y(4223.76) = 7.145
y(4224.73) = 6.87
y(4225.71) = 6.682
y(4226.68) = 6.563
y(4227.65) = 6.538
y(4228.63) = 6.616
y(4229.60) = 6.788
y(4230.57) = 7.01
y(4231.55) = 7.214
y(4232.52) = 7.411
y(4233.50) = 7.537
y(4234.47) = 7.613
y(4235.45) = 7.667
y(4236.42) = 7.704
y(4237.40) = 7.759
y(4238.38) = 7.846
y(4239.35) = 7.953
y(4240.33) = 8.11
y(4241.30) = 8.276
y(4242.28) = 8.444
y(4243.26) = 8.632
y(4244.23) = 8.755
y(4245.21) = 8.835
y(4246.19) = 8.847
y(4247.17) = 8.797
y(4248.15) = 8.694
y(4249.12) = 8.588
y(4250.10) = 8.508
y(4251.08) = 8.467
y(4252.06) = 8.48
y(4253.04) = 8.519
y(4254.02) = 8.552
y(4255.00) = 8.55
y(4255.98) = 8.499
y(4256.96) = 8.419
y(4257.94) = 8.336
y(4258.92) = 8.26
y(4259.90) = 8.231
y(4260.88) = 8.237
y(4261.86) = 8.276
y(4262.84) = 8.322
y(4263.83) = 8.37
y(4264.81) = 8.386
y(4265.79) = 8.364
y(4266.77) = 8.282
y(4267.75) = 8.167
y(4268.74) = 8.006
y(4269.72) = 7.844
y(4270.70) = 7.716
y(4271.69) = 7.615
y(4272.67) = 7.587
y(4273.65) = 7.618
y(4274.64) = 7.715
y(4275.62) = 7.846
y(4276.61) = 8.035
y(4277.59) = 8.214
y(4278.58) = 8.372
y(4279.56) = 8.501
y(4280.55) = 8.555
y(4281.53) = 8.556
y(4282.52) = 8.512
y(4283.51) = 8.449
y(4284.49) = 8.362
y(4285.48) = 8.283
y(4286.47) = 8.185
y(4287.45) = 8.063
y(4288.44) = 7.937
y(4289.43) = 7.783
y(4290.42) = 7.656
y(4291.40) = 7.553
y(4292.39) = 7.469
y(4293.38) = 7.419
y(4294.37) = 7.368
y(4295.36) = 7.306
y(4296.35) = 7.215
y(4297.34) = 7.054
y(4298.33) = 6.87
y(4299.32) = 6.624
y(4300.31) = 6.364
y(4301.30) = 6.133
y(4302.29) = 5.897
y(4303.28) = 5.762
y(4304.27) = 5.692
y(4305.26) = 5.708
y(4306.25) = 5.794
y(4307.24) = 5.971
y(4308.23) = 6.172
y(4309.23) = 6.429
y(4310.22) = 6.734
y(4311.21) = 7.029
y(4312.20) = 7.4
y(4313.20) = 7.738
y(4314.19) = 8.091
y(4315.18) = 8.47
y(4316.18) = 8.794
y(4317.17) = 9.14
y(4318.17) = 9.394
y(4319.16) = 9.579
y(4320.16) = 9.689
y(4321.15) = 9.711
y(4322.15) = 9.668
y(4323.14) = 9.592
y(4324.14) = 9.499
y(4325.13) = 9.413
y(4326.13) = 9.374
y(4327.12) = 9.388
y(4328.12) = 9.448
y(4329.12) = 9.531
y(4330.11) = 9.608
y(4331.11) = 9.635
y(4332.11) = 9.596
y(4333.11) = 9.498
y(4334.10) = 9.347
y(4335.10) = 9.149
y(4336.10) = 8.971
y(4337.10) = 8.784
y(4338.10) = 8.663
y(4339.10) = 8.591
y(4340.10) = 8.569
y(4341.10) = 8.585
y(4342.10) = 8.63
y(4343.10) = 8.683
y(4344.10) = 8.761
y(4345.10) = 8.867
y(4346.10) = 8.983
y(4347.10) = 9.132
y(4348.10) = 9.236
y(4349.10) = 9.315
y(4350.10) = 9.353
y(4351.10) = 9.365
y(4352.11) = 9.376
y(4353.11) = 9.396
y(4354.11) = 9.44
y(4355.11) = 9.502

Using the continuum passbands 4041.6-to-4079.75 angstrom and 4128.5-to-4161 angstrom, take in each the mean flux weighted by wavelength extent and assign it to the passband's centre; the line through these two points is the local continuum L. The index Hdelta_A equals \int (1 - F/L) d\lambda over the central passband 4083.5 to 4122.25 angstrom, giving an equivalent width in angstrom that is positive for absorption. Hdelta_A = -3.88 angstrom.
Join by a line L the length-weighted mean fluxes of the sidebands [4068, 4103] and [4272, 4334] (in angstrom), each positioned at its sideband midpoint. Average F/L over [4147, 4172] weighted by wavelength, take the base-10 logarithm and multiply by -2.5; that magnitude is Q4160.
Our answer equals 0.15 mag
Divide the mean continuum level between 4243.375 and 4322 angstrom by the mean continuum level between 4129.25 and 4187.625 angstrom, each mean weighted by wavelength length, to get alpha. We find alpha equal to 1.15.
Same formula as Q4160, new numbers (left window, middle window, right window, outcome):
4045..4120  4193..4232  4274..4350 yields 0.07 mag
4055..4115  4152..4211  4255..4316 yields 0.07 mag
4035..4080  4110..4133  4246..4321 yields -0.04 mag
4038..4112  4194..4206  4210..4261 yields 0.07 mag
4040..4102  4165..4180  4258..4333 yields 0.19 mag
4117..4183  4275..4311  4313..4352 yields 0.19 mag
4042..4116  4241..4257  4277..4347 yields -0.07 mag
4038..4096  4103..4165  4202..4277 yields 0.06 mag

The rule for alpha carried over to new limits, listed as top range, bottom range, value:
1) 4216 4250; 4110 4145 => 1.02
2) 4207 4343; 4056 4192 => 1.10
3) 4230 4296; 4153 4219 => 1.12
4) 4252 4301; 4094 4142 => 1.05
